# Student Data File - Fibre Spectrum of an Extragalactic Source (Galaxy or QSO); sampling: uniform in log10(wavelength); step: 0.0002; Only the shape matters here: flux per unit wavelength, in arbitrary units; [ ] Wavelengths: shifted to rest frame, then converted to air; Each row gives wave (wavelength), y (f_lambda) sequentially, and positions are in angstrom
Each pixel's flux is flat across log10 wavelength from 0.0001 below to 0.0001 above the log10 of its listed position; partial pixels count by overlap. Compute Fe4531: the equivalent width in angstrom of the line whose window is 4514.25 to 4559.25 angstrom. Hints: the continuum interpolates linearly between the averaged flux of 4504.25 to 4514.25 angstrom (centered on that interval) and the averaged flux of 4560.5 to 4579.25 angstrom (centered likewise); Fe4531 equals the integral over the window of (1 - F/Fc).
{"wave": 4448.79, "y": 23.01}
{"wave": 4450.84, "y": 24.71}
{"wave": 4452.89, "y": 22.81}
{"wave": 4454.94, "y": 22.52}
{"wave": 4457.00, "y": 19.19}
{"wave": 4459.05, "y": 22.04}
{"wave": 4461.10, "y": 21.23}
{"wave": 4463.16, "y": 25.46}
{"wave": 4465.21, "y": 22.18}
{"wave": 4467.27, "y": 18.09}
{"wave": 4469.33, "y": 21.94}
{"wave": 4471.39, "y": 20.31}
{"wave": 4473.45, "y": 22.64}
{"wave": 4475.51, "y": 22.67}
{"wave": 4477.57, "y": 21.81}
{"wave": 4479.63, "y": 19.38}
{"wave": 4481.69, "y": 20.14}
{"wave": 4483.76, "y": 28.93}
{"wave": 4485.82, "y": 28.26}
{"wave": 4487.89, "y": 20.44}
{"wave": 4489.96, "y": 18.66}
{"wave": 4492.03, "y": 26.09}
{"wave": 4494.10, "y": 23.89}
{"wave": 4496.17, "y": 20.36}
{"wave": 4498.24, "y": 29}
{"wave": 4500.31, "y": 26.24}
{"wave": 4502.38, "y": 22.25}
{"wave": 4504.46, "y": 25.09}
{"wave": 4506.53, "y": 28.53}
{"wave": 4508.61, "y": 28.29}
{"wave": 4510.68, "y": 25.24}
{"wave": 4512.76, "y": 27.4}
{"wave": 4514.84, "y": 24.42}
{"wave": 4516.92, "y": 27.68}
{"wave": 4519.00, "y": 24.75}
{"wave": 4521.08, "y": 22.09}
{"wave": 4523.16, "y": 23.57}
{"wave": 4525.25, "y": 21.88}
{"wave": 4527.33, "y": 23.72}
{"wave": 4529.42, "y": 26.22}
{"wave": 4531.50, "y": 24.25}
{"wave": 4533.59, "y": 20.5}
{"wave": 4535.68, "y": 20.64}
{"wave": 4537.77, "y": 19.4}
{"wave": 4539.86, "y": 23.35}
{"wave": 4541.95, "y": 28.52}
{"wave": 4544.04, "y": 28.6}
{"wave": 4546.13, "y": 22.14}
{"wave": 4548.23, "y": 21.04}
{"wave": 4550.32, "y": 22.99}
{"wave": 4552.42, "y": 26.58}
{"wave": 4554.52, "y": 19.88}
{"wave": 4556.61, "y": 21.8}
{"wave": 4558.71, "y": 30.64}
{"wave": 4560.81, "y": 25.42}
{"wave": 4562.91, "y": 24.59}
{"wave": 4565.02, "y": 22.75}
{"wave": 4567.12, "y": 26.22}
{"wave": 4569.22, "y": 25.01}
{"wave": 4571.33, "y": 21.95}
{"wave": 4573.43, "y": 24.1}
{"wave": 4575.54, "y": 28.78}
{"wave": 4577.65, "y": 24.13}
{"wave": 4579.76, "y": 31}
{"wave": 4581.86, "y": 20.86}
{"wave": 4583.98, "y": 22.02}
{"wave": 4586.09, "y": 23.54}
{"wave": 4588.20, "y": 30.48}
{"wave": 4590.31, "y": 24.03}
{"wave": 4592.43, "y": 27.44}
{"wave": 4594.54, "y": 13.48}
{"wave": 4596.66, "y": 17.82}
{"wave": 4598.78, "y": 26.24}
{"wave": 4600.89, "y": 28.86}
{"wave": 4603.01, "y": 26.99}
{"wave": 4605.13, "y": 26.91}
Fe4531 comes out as 3.9 angstrom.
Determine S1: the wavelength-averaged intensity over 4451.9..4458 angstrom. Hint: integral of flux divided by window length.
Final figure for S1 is 21.5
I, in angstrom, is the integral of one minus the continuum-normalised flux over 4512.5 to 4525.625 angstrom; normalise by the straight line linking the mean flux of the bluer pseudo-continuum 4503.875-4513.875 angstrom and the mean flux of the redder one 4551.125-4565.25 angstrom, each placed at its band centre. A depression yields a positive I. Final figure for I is 0.99 angstrom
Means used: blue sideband 27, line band 24.5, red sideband 24.6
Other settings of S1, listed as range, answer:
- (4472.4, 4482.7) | 21.3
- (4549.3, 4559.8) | 24.4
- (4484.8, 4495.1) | 23.4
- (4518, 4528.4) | 23.2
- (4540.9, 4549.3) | 25.1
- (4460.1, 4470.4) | 21.8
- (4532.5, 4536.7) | 20.6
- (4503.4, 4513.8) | 26.9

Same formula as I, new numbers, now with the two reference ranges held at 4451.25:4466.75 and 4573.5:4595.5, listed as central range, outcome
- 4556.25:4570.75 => -0.64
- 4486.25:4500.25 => -0.42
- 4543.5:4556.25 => 0.36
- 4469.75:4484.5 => 0.26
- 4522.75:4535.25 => 0.16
